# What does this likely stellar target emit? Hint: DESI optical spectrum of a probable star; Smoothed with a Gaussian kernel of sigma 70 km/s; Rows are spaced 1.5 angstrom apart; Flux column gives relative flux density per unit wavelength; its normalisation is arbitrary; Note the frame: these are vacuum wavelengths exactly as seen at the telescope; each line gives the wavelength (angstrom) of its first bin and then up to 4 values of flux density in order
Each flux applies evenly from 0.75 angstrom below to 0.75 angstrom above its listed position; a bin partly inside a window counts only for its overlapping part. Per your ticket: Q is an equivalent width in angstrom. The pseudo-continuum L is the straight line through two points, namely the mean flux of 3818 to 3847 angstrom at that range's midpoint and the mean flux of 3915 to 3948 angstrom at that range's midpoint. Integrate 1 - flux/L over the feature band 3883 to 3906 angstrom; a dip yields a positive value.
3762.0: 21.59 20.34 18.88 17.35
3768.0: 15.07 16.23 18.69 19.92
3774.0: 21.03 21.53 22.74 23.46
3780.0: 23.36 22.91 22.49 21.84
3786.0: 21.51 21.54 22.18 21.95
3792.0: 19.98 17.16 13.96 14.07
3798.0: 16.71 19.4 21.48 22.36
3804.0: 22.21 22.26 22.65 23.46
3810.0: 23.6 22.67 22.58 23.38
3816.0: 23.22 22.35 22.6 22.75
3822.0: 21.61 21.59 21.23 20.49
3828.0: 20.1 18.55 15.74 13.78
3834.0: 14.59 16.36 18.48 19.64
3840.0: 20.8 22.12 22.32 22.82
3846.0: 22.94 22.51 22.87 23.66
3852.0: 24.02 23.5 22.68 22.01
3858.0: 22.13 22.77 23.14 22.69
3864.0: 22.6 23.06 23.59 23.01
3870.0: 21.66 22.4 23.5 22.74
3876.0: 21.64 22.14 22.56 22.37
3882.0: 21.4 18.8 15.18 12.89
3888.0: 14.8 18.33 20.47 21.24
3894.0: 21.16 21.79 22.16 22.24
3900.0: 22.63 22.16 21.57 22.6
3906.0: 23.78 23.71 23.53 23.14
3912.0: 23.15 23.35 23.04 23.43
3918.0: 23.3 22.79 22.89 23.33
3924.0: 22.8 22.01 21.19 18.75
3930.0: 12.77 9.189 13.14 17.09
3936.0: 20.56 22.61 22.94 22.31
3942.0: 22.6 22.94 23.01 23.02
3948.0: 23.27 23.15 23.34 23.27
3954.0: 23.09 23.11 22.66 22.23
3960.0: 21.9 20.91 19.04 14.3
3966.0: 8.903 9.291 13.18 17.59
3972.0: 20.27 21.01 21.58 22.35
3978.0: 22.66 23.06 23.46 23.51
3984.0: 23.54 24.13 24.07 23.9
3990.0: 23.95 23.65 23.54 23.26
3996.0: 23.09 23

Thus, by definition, 0.5 angstrom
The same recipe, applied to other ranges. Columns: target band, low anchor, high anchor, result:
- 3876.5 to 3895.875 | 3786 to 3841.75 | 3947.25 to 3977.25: 0.5 angstrom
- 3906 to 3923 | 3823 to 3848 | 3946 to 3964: -1.5 angstrom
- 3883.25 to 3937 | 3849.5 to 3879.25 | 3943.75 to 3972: 2.2 angstrom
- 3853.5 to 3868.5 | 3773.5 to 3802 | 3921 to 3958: -1.5 angstrom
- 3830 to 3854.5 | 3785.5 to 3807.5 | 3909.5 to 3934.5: -0.3 angstrom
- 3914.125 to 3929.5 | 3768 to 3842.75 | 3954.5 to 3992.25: -1.2 angstrom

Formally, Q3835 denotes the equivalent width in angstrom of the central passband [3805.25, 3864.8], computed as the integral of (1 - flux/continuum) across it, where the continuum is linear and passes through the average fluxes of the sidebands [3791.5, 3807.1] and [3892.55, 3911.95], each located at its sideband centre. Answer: -3.4 angstrom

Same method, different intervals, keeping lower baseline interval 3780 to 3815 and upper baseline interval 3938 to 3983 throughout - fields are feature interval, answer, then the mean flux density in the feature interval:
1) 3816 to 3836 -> 1.36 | 19.5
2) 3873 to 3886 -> 0.03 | 20.9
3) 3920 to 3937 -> 1.79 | 18.6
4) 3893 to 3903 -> -0.52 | 22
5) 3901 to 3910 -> -0.89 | 22.9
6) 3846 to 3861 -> -1.42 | 22.9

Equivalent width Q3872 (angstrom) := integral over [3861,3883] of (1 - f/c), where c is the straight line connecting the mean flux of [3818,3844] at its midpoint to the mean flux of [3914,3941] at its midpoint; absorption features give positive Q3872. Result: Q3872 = -2.9 angstrom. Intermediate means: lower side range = 19.6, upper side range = 20.2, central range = 22.5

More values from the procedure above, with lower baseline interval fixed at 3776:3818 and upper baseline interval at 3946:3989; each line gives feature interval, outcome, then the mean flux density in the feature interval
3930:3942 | 1.6 angstrom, 18.2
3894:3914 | -1.6 angstrom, 22.7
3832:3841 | 1.6 angstrom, 17.5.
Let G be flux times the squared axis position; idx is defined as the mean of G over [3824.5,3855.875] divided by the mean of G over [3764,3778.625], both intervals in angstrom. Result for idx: 1.10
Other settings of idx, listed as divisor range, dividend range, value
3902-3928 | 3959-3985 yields 0.87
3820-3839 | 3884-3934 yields 1.14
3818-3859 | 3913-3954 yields 1.07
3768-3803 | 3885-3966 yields 1.12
